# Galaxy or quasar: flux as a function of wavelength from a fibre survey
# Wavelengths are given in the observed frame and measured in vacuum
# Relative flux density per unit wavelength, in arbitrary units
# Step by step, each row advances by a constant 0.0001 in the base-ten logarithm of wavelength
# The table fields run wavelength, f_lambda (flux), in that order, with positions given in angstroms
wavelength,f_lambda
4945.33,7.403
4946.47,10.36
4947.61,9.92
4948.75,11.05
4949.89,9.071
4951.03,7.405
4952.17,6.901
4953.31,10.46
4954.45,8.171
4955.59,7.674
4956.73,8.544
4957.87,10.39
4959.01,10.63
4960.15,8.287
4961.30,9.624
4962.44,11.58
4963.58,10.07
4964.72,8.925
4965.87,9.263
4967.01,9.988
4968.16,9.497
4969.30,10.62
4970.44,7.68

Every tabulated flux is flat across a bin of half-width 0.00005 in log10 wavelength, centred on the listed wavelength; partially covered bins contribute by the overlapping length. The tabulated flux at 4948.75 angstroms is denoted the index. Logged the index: 11.05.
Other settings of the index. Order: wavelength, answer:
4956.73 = 8.544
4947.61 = 9.92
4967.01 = 9.988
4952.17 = 6.901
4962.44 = 11.58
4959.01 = 10.63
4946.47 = 10.36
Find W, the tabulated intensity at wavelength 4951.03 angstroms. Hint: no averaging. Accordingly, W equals 7.405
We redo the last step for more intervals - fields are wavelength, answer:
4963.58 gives 10.07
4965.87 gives 9.263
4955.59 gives 7.674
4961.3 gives 9.624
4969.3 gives 10.62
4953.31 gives 10.46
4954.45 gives 8.171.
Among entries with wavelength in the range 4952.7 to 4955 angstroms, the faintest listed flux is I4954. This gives 8.171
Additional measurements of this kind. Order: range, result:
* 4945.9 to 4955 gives 6.901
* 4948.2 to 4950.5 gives 9.071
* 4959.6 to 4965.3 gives 8.287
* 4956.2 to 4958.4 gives 8.544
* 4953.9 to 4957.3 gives 7.674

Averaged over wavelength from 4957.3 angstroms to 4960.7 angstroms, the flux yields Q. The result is 9.79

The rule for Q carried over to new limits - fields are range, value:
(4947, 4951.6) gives 9.37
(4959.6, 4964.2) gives 9.89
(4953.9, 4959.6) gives 9.09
